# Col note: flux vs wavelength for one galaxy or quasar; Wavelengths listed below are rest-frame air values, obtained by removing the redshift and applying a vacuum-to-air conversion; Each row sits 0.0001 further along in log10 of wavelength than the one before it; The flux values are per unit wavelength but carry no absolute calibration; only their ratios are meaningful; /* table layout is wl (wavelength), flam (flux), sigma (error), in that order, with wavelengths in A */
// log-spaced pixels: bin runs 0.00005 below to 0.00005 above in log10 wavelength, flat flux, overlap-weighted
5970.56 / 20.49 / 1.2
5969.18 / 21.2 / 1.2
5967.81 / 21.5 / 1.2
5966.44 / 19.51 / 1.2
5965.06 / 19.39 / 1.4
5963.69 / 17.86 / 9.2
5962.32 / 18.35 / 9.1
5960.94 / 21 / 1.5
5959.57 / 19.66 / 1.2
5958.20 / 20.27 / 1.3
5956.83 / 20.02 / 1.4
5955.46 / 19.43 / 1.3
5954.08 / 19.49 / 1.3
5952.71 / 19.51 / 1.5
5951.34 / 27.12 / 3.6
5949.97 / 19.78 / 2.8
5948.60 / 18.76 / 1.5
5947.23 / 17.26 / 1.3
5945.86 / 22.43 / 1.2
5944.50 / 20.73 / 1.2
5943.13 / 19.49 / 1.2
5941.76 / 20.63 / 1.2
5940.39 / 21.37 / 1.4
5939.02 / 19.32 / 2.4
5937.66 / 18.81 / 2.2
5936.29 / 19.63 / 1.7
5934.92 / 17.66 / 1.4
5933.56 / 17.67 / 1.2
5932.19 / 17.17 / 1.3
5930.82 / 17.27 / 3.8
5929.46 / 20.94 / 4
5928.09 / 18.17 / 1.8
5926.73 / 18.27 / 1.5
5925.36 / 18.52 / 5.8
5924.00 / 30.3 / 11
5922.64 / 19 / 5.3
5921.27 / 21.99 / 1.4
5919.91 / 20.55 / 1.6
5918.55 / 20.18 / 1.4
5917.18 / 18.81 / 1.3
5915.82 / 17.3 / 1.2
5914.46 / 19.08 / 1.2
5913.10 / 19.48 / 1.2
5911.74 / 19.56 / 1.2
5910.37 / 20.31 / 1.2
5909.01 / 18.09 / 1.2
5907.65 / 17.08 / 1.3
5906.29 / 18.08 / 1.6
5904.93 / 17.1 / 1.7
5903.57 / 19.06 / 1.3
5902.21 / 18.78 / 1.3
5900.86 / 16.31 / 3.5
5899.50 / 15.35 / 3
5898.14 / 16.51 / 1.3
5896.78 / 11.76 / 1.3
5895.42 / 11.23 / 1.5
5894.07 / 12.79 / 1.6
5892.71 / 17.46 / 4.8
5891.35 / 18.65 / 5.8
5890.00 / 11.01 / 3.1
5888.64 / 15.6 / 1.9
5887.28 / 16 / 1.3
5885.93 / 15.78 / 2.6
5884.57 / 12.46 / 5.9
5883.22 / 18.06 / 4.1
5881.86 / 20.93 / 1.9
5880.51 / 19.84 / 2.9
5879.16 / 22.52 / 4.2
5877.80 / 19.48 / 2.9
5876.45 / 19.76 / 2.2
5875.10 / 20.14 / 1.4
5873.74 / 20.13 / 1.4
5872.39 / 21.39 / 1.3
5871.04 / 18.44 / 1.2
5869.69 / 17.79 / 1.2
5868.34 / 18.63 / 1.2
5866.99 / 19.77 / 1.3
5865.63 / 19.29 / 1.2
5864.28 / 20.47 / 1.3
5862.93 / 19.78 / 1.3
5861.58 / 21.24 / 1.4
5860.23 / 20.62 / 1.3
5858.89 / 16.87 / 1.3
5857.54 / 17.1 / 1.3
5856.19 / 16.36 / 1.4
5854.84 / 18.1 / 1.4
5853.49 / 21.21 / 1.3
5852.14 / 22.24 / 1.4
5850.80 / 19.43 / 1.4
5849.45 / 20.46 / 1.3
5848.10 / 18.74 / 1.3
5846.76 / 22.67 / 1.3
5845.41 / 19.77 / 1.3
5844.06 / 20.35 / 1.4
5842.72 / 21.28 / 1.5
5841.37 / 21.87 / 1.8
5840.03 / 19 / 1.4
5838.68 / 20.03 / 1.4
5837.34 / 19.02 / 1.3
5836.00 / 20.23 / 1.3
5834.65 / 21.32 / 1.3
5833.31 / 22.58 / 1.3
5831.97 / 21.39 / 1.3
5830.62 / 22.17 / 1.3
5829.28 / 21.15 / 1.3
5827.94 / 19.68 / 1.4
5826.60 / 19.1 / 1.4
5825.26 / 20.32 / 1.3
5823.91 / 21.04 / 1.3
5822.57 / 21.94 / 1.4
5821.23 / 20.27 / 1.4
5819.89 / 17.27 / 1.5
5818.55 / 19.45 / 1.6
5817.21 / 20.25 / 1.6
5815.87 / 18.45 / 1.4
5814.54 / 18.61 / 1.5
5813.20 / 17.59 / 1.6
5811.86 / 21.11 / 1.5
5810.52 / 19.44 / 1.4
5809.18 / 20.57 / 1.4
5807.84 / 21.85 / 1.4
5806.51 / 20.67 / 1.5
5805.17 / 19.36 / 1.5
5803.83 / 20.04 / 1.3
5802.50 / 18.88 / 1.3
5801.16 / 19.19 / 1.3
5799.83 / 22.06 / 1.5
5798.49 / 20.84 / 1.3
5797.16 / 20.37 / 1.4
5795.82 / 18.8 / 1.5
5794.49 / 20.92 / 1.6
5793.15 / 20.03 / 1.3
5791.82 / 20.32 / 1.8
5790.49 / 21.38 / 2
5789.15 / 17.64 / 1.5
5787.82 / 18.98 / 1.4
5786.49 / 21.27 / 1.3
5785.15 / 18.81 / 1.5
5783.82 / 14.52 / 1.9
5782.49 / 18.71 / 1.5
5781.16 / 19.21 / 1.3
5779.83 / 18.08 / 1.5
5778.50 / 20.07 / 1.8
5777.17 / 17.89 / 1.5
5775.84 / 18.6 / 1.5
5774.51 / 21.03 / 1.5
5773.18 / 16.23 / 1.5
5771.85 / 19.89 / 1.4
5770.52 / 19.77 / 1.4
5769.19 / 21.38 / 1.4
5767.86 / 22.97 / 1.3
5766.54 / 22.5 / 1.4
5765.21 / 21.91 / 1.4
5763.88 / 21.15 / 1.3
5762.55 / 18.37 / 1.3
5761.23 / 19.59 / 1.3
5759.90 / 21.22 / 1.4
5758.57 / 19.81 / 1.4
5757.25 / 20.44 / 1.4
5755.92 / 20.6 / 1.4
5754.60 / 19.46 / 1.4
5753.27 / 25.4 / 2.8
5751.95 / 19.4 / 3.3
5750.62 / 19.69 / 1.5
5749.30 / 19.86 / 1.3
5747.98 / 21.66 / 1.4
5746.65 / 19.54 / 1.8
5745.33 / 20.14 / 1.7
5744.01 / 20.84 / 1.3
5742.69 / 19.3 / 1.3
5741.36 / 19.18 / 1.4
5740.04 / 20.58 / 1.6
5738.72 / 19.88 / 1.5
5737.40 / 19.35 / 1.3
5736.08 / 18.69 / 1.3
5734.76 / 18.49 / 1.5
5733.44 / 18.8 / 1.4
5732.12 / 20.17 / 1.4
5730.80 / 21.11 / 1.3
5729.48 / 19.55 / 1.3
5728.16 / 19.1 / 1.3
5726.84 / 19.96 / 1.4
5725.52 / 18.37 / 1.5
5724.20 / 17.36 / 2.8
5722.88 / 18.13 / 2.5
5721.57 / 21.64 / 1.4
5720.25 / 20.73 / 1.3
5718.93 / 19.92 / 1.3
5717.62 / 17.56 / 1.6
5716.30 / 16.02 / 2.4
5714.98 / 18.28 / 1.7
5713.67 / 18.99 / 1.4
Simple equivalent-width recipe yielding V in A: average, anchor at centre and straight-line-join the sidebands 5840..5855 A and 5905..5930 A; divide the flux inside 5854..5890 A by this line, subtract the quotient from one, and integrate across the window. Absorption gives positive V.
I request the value 3.0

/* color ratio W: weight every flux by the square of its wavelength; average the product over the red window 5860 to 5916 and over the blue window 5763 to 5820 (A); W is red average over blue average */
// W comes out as 0.9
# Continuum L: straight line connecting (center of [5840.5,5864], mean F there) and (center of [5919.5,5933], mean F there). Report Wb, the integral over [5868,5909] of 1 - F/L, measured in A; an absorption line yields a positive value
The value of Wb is 5.7 A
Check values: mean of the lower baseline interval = 19.9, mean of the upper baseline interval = 20.2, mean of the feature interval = 17.3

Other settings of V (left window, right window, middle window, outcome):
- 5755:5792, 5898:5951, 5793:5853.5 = -2.2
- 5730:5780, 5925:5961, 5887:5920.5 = 4.5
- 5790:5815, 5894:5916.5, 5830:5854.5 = -2.3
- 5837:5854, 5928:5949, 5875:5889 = 1.3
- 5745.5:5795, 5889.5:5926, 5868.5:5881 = -1.0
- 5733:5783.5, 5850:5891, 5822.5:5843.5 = -1.8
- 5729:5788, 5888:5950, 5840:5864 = -1.1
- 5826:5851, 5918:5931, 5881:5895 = 3.2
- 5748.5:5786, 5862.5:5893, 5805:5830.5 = -1.0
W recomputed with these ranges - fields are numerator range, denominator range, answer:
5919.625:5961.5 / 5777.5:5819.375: 1.08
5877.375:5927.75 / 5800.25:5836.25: 0.92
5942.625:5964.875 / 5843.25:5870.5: 1.06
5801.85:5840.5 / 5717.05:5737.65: 1.08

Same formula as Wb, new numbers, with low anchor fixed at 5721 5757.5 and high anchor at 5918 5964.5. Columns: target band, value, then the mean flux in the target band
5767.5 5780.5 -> 0.2 A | 19.5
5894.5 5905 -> 2.3 A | 15.6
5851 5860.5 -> 0.5 A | 18.9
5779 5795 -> 0.6 A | 19.1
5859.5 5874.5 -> 0.1 A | 19.8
